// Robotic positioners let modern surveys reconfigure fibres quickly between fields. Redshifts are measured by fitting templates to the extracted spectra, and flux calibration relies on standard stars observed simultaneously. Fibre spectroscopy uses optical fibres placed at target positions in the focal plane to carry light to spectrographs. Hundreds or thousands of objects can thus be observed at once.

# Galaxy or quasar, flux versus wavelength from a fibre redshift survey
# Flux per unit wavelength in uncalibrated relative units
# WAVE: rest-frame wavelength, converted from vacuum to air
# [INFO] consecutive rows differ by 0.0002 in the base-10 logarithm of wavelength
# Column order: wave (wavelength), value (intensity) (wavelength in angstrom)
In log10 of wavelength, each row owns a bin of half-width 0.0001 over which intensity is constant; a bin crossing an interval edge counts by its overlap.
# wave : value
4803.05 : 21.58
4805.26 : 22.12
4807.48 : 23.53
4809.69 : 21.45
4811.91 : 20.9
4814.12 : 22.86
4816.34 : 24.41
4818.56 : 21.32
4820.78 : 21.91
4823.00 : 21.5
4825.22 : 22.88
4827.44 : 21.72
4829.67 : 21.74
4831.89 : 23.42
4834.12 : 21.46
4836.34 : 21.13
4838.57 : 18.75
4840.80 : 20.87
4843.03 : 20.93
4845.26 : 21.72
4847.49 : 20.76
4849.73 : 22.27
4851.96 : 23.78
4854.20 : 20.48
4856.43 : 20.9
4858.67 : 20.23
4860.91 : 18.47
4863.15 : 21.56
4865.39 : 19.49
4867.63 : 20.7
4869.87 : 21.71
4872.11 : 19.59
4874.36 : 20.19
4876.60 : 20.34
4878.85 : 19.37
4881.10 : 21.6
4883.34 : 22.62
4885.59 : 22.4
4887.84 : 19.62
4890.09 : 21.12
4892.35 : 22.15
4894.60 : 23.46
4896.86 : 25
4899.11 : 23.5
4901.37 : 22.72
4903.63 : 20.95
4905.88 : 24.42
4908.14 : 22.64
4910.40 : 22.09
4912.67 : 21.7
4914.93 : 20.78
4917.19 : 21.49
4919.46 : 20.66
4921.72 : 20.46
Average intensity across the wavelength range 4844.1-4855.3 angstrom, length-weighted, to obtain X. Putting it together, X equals 21.8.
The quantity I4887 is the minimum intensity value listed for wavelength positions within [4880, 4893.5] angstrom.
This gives 19.62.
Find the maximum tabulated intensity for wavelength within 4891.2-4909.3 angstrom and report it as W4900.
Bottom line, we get 25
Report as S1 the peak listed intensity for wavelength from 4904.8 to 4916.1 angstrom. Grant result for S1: 24.42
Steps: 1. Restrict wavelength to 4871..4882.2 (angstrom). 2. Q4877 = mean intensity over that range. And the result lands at 20.2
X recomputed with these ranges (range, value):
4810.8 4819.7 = 22.4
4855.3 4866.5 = 20.1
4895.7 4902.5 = 23.7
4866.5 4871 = 21.2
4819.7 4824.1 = 21.7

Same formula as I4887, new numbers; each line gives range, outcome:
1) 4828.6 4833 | 21.74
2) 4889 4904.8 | 20.95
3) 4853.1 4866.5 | 18.47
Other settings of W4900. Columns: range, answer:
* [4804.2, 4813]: 23.53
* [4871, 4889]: 22.62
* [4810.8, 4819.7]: 24.41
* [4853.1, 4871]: 21.71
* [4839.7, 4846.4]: 21.72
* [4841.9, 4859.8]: 23.78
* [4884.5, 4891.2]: 22.4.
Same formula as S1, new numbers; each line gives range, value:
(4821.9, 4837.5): 23.42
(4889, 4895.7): 23.46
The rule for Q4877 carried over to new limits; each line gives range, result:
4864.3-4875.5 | 20.3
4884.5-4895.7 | 21.7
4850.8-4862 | 20.8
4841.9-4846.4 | 21.3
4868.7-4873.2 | 20.7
